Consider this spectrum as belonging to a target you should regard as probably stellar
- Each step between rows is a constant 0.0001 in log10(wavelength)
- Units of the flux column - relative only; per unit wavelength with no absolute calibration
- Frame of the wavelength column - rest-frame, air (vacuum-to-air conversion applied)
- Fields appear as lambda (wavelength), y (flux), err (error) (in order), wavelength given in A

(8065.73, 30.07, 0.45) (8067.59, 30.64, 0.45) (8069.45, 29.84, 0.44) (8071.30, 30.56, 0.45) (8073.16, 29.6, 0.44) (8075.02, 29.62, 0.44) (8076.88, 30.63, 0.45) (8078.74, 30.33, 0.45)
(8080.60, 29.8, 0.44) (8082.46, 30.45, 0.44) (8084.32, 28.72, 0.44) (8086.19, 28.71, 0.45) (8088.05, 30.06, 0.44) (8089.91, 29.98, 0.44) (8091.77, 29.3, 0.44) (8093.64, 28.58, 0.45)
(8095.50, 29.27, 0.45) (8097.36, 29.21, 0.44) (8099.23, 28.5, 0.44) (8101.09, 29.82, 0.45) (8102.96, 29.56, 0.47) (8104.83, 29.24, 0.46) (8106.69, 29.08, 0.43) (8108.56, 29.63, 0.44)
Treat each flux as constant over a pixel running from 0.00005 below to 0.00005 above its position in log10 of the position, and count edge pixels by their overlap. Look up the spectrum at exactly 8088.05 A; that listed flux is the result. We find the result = 30.06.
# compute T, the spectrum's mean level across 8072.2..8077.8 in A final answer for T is 29.9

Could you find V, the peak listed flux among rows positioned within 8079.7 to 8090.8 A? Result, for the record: 30.45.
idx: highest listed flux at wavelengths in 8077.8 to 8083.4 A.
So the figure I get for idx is 30.45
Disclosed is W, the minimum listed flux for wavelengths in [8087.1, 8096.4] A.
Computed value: 28.58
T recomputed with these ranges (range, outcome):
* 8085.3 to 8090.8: 29.6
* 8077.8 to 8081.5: 30.1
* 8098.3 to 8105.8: 29.3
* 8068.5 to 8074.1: 30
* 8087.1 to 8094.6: 29.5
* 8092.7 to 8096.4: 28.9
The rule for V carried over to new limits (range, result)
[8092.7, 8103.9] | 29.82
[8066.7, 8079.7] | 30.64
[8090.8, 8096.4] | 29.3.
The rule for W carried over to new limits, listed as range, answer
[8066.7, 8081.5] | 29.6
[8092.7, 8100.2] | 28.5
